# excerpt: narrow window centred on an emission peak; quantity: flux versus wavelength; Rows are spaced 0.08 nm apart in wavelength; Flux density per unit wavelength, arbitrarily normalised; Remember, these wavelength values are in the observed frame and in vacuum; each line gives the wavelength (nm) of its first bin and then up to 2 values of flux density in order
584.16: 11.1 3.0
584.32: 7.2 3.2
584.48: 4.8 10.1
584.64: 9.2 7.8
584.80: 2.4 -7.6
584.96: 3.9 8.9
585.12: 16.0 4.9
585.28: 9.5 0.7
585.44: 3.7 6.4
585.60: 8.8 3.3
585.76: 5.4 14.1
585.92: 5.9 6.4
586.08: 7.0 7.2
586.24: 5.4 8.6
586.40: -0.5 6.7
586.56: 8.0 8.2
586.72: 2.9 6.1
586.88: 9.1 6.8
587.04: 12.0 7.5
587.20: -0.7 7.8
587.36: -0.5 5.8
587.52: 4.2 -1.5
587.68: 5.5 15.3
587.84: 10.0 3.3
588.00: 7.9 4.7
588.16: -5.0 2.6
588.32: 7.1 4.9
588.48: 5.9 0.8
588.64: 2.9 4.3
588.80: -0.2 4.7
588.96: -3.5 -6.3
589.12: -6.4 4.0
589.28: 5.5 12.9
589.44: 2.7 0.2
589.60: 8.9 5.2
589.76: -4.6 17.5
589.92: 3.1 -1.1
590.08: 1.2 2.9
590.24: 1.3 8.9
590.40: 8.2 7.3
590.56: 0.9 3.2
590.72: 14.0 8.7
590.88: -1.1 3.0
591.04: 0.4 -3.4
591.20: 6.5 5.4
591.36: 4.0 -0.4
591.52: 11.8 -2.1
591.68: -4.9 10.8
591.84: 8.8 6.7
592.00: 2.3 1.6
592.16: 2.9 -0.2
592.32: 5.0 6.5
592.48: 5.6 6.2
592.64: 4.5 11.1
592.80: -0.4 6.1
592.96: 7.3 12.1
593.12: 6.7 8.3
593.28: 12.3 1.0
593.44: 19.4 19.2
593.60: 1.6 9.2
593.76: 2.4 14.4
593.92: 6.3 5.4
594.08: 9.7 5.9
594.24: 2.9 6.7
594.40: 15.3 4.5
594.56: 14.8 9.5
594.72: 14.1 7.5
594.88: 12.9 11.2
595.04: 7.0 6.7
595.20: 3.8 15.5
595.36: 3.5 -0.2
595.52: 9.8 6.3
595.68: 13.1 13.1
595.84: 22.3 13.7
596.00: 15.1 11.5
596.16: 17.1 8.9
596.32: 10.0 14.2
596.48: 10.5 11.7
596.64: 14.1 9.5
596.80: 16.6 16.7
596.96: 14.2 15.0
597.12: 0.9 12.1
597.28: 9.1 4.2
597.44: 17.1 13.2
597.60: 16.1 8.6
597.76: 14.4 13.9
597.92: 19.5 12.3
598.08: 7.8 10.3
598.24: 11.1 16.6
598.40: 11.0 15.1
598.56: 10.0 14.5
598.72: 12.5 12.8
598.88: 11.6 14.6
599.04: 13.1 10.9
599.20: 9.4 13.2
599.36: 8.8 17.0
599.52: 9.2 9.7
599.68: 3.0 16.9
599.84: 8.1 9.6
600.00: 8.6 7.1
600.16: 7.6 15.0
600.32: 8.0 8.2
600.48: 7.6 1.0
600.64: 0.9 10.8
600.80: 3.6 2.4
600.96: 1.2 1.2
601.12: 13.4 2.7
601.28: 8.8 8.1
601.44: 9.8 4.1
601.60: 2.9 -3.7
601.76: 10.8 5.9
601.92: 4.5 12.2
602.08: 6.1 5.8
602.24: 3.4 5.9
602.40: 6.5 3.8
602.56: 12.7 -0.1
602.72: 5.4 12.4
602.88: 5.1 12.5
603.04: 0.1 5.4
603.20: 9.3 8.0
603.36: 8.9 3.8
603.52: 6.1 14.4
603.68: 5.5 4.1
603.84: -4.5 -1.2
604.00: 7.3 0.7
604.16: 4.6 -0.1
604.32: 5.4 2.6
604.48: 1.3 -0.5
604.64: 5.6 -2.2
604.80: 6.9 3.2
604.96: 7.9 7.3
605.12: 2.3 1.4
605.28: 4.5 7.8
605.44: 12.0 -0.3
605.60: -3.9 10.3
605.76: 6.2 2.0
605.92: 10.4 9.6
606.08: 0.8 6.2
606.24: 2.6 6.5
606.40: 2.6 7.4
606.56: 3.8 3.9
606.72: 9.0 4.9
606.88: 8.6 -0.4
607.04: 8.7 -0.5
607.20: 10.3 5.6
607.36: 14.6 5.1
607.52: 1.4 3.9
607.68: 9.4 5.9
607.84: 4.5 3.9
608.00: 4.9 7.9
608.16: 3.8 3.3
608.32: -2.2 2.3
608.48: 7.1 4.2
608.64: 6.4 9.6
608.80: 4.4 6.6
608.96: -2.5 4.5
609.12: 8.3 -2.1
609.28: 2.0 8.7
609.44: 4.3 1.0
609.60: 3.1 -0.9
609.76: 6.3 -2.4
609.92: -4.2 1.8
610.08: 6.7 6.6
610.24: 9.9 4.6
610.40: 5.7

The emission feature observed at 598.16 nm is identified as Mg II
